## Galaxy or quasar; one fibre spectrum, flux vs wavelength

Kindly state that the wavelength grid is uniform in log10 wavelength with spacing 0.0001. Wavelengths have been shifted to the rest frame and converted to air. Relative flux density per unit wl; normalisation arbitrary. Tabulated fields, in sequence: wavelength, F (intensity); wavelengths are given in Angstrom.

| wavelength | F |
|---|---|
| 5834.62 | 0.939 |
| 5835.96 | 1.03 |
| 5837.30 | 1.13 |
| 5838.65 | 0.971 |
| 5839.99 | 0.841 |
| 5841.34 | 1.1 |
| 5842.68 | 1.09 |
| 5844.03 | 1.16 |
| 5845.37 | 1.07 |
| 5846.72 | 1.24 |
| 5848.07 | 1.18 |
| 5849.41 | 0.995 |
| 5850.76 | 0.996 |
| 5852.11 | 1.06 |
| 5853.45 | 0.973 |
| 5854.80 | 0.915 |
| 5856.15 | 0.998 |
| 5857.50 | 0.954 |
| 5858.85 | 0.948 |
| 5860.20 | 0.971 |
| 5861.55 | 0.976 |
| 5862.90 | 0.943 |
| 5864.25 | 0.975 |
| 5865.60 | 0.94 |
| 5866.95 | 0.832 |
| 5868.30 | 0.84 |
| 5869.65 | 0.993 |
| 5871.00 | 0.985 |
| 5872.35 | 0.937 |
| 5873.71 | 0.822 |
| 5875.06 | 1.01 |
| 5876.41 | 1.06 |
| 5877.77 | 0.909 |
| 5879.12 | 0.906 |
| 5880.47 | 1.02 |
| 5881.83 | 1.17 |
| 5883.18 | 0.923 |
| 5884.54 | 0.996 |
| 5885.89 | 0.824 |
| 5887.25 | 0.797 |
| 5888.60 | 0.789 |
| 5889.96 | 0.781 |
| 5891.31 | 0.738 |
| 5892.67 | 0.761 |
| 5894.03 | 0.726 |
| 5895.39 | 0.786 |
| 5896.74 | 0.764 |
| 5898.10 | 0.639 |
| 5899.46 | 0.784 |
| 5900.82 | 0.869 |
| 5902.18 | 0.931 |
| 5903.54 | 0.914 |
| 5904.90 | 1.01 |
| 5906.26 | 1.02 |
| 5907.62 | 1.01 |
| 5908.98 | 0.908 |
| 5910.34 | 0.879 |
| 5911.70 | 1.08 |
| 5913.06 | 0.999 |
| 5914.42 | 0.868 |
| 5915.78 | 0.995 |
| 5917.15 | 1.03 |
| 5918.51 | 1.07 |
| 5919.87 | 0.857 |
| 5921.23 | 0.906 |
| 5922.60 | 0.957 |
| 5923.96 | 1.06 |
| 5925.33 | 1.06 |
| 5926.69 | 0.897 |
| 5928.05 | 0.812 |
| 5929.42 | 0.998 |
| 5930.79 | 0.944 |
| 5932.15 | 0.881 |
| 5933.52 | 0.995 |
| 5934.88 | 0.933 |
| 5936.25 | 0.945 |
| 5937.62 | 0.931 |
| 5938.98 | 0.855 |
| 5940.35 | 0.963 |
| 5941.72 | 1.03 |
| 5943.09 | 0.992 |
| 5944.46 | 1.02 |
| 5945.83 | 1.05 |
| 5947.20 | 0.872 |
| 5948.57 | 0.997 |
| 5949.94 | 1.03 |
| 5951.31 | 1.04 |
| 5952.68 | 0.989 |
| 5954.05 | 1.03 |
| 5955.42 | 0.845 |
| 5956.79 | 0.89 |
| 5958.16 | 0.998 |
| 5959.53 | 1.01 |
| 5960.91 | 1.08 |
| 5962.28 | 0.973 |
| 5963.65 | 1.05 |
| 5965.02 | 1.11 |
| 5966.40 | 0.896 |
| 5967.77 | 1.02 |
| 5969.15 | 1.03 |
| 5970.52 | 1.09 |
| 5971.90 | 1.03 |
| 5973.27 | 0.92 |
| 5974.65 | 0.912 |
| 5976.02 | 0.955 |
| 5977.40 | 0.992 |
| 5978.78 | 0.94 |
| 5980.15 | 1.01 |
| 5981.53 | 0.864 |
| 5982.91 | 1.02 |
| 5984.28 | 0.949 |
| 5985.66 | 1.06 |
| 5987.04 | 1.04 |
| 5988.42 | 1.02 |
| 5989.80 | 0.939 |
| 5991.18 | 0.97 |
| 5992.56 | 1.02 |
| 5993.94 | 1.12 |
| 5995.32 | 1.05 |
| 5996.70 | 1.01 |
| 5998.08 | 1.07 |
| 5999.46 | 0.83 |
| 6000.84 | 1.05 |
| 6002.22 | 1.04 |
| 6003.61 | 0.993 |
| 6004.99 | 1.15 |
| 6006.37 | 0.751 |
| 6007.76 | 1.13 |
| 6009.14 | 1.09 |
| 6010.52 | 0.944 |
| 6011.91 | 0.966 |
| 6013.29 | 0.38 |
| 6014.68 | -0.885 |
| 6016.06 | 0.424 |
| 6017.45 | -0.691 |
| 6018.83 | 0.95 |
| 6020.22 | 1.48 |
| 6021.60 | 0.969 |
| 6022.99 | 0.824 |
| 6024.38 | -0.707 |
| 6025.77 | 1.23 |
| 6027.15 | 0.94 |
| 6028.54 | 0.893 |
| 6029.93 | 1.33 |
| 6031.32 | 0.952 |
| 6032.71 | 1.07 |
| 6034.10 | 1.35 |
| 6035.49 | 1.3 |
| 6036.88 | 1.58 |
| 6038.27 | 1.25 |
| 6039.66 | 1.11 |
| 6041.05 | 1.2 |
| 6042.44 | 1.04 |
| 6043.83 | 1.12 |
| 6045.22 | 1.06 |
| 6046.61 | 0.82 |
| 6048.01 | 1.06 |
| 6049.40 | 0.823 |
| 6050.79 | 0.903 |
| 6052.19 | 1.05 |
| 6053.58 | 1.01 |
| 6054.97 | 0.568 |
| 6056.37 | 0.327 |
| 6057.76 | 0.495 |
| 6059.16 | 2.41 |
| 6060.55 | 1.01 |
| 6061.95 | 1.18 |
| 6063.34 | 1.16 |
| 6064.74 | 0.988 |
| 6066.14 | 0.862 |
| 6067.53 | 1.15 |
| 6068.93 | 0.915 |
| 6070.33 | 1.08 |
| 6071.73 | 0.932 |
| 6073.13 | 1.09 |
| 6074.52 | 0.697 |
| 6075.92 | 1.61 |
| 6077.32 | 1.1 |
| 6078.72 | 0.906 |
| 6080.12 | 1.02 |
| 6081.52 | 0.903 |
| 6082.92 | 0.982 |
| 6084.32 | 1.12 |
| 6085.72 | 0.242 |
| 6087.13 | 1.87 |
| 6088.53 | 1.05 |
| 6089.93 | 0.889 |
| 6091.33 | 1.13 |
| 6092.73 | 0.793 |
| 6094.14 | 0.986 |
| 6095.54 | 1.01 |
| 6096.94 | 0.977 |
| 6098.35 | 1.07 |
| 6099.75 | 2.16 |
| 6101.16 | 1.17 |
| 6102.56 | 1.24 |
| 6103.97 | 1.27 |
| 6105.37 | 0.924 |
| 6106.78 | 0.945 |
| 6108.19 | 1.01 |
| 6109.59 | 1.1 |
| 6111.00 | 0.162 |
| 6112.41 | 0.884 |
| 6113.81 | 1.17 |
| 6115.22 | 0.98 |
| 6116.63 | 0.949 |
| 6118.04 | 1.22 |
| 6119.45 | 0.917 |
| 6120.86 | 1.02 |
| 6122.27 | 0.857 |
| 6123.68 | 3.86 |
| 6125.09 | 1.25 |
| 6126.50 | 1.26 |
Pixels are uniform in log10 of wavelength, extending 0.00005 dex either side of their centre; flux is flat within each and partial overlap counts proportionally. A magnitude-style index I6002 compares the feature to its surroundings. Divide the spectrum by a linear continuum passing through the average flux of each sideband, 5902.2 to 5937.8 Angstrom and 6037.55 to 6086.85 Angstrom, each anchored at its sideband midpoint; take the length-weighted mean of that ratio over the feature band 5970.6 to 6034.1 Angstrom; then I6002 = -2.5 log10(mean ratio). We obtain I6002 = 0.14 mag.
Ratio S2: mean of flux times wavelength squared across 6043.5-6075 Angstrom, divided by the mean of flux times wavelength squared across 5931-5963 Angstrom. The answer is 1.06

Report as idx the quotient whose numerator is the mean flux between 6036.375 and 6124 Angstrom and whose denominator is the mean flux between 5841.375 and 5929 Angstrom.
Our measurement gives 1.1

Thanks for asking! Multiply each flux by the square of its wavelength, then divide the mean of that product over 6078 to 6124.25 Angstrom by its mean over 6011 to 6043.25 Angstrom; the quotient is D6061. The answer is 1.37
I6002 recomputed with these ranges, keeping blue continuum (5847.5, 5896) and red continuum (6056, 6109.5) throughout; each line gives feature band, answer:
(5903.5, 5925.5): -0.02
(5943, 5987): 0.00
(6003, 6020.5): 0.50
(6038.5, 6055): 0.05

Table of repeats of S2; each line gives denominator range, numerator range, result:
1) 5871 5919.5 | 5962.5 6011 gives 1.14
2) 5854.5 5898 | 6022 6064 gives 1.19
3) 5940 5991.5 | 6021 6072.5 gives 1.04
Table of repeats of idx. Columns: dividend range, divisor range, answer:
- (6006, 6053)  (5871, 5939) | 0.95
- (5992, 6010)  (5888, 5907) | 1.24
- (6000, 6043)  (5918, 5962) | 0.90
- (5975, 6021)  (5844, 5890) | 0.90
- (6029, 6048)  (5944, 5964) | 1.17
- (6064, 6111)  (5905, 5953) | 1.09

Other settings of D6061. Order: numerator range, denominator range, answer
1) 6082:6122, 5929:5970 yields 1.12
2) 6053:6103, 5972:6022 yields 1.24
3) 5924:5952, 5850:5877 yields 1.03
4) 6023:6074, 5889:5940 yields 1.17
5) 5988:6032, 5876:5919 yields 0.94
